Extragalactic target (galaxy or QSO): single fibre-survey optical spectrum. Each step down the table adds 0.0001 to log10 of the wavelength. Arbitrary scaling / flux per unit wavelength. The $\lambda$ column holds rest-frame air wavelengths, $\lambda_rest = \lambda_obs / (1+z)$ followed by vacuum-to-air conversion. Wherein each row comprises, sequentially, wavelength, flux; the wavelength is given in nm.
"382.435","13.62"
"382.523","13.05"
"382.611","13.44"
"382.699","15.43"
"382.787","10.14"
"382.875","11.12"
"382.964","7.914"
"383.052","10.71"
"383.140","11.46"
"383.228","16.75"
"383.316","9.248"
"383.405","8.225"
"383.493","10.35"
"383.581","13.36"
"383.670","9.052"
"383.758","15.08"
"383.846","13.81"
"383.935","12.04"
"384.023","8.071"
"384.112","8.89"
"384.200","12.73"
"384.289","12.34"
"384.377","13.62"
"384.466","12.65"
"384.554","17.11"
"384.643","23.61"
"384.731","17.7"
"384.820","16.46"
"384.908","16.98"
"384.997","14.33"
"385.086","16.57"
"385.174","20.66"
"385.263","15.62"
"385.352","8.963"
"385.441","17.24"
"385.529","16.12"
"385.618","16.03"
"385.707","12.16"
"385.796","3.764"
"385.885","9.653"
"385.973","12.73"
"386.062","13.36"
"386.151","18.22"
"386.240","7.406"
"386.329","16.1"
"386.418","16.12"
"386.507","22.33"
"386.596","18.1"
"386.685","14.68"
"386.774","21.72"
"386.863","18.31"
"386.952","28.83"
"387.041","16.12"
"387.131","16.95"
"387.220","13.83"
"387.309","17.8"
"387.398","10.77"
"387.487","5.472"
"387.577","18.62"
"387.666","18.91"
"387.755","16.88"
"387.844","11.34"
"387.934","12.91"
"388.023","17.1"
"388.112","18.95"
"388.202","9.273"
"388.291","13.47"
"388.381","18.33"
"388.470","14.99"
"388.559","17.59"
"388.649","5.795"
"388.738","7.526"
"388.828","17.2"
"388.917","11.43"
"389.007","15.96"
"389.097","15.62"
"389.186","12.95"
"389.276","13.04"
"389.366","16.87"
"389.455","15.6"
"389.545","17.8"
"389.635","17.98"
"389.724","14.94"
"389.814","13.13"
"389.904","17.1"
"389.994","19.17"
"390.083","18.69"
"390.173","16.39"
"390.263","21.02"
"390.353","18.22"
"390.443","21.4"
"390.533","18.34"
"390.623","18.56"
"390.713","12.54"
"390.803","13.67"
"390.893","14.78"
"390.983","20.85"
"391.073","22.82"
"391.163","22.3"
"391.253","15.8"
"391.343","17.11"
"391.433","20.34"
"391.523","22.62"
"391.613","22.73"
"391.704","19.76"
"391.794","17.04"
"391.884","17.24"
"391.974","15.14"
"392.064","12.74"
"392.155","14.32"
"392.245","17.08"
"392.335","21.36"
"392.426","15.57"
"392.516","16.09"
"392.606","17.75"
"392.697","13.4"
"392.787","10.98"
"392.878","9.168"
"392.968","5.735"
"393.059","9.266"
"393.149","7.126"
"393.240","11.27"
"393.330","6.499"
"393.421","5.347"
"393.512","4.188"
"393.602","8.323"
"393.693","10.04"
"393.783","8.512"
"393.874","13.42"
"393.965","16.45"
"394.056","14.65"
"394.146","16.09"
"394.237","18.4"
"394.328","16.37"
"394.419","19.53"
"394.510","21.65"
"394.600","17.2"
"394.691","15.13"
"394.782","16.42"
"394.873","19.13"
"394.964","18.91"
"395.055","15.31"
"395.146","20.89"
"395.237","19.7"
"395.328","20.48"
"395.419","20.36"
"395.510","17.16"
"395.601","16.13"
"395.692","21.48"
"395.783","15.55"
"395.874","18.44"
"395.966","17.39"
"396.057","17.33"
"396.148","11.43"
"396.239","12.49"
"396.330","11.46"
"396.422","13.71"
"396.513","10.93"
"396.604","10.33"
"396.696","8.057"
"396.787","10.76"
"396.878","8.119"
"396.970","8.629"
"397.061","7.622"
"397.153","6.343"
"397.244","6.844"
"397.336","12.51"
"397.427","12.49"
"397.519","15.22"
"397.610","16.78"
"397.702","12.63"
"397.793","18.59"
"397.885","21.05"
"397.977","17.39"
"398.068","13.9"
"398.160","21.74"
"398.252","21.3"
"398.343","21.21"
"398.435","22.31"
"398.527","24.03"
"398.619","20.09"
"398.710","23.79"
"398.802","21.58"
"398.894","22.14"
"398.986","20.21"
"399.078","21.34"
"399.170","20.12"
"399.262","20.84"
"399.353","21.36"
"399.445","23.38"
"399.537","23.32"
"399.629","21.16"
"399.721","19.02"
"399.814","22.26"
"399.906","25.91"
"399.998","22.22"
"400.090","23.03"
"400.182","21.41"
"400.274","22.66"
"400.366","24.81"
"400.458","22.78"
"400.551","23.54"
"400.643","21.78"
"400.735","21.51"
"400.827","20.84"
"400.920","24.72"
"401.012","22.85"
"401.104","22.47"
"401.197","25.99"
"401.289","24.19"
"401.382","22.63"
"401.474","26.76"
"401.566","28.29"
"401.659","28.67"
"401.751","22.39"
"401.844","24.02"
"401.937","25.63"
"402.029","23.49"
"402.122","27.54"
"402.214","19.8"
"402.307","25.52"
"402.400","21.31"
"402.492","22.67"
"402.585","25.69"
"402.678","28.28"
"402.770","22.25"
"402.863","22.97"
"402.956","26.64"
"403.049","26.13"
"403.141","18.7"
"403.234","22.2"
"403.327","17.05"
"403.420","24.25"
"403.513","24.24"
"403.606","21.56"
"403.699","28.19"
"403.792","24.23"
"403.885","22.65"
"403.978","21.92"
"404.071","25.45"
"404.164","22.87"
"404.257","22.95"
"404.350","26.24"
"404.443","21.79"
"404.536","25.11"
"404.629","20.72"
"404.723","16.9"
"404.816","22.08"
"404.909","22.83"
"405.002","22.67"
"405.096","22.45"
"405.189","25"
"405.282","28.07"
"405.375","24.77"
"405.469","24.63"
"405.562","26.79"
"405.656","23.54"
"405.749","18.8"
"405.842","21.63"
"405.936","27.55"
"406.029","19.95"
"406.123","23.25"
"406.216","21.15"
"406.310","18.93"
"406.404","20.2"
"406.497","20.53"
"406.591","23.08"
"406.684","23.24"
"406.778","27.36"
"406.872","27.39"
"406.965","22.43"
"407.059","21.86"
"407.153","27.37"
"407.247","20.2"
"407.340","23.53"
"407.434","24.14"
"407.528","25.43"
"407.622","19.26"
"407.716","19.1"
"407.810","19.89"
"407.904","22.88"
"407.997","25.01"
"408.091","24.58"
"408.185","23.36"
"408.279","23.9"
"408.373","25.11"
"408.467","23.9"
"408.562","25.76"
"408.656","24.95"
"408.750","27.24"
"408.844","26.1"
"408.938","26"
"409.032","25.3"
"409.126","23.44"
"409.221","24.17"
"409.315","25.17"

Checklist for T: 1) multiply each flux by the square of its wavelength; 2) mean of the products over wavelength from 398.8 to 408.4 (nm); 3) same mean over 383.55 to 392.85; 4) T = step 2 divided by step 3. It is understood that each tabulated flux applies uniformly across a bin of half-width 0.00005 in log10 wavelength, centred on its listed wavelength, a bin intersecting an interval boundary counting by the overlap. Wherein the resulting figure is 1.60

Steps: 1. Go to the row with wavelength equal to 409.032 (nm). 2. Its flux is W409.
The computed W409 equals 25.3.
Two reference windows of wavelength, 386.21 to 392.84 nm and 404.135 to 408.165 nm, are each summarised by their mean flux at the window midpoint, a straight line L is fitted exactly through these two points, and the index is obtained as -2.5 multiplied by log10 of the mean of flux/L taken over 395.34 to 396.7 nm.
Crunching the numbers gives 0.24 mag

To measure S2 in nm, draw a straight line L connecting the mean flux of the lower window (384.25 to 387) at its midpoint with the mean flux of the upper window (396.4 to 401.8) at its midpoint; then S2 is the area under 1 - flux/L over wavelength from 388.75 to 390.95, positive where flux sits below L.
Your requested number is 0.09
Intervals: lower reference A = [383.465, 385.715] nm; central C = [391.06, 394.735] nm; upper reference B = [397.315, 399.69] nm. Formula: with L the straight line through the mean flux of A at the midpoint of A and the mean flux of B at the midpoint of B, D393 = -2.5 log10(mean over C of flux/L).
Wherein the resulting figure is 0.19 mag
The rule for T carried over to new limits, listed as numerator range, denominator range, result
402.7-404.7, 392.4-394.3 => 2.16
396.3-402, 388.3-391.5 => 1.24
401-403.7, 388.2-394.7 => 1.67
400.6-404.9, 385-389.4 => 1.71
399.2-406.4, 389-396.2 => 1.53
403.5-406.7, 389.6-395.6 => 1.54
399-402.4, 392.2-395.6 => 1.66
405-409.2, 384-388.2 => 1.73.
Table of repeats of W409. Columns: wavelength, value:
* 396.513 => 10.93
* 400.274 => 22.66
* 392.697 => 13.4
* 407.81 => 19.89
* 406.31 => 18.93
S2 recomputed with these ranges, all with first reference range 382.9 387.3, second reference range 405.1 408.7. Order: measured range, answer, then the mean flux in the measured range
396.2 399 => 0.62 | 15.3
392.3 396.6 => 0.89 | 14.5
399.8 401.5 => -0.20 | 23.3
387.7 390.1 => 0.17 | 14.9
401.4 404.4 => -0.33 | 24.1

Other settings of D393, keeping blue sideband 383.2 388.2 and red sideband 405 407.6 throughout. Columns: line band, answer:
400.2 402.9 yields -0.12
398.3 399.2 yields -0.08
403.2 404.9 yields -0.02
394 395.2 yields 0.05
